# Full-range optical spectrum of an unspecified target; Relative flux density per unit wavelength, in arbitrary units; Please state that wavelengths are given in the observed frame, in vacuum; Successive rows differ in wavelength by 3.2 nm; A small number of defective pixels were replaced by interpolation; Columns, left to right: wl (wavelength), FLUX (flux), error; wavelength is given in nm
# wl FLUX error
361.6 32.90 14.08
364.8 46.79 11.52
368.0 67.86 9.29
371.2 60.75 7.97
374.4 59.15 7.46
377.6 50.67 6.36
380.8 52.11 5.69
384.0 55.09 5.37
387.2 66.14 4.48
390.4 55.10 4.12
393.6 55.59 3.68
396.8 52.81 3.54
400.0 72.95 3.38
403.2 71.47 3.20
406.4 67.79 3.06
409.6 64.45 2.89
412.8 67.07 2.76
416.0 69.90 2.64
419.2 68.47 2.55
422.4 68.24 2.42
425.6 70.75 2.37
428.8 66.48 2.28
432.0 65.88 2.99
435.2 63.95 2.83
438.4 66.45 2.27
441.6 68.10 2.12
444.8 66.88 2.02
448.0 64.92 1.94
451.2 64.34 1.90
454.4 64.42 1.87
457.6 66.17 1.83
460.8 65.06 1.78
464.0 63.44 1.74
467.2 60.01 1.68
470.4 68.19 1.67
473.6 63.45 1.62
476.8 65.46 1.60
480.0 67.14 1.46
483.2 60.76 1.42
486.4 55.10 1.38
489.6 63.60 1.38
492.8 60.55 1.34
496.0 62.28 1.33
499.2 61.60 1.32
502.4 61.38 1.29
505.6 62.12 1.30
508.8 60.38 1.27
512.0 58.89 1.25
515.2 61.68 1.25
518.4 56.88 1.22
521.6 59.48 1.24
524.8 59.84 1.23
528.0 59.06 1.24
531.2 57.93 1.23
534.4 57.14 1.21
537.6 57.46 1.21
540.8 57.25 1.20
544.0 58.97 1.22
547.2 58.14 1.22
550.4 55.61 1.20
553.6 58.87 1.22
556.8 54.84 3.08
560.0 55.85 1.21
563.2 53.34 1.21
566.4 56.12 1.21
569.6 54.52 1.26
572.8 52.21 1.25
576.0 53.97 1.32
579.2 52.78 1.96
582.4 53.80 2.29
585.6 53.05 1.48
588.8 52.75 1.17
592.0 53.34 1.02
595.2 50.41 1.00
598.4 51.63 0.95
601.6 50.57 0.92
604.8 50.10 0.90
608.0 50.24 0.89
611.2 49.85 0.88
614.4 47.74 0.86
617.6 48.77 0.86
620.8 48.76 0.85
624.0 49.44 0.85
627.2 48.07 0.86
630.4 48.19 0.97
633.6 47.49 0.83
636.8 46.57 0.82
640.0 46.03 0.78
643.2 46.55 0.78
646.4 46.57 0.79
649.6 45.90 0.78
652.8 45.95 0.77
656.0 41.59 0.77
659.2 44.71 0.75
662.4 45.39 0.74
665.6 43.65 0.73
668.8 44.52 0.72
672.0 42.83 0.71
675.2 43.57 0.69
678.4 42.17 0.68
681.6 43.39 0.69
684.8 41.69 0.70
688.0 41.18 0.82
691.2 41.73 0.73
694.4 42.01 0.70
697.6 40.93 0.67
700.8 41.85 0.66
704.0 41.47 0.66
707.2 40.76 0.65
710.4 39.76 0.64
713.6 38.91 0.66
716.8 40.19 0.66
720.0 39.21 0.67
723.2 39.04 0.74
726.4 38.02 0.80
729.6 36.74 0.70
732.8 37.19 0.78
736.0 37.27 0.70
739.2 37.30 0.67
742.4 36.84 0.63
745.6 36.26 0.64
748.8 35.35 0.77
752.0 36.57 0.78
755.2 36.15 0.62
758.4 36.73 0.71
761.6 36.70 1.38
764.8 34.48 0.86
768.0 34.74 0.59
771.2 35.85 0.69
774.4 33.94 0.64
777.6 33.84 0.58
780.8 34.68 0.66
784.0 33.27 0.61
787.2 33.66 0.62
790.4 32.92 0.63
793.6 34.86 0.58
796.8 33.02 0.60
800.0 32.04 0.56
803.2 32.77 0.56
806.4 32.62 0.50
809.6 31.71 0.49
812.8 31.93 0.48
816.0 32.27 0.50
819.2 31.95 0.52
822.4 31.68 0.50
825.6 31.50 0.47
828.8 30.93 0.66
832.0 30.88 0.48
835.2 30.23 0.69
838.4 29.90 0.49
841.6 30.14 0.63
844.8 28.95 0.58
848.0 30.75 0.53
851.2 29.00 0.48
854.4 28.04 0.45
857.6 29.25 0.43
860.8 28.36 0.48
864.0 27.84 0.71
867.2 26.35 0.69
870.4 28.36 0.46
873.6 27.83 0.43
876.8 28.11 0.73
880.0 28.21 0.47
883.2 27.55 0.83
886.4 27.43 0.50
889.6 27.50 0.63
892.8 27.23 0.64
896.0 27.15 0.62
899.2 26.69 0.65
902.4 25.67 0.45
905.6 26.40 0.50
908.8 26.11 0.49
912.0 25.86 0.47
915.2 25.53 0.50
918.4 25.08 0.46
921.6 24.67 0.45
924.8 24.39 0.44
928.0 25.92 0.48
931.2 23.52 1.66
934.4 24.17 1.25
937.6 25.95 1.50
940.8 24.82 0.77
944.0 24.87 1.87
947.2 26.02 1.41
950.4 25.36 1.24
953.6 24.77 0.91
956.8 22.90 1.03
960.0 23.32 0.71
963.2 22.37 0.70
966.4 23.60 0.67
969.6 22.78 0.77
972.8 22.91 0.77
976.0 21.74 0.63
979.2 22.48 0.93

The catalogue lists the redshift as 0.000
